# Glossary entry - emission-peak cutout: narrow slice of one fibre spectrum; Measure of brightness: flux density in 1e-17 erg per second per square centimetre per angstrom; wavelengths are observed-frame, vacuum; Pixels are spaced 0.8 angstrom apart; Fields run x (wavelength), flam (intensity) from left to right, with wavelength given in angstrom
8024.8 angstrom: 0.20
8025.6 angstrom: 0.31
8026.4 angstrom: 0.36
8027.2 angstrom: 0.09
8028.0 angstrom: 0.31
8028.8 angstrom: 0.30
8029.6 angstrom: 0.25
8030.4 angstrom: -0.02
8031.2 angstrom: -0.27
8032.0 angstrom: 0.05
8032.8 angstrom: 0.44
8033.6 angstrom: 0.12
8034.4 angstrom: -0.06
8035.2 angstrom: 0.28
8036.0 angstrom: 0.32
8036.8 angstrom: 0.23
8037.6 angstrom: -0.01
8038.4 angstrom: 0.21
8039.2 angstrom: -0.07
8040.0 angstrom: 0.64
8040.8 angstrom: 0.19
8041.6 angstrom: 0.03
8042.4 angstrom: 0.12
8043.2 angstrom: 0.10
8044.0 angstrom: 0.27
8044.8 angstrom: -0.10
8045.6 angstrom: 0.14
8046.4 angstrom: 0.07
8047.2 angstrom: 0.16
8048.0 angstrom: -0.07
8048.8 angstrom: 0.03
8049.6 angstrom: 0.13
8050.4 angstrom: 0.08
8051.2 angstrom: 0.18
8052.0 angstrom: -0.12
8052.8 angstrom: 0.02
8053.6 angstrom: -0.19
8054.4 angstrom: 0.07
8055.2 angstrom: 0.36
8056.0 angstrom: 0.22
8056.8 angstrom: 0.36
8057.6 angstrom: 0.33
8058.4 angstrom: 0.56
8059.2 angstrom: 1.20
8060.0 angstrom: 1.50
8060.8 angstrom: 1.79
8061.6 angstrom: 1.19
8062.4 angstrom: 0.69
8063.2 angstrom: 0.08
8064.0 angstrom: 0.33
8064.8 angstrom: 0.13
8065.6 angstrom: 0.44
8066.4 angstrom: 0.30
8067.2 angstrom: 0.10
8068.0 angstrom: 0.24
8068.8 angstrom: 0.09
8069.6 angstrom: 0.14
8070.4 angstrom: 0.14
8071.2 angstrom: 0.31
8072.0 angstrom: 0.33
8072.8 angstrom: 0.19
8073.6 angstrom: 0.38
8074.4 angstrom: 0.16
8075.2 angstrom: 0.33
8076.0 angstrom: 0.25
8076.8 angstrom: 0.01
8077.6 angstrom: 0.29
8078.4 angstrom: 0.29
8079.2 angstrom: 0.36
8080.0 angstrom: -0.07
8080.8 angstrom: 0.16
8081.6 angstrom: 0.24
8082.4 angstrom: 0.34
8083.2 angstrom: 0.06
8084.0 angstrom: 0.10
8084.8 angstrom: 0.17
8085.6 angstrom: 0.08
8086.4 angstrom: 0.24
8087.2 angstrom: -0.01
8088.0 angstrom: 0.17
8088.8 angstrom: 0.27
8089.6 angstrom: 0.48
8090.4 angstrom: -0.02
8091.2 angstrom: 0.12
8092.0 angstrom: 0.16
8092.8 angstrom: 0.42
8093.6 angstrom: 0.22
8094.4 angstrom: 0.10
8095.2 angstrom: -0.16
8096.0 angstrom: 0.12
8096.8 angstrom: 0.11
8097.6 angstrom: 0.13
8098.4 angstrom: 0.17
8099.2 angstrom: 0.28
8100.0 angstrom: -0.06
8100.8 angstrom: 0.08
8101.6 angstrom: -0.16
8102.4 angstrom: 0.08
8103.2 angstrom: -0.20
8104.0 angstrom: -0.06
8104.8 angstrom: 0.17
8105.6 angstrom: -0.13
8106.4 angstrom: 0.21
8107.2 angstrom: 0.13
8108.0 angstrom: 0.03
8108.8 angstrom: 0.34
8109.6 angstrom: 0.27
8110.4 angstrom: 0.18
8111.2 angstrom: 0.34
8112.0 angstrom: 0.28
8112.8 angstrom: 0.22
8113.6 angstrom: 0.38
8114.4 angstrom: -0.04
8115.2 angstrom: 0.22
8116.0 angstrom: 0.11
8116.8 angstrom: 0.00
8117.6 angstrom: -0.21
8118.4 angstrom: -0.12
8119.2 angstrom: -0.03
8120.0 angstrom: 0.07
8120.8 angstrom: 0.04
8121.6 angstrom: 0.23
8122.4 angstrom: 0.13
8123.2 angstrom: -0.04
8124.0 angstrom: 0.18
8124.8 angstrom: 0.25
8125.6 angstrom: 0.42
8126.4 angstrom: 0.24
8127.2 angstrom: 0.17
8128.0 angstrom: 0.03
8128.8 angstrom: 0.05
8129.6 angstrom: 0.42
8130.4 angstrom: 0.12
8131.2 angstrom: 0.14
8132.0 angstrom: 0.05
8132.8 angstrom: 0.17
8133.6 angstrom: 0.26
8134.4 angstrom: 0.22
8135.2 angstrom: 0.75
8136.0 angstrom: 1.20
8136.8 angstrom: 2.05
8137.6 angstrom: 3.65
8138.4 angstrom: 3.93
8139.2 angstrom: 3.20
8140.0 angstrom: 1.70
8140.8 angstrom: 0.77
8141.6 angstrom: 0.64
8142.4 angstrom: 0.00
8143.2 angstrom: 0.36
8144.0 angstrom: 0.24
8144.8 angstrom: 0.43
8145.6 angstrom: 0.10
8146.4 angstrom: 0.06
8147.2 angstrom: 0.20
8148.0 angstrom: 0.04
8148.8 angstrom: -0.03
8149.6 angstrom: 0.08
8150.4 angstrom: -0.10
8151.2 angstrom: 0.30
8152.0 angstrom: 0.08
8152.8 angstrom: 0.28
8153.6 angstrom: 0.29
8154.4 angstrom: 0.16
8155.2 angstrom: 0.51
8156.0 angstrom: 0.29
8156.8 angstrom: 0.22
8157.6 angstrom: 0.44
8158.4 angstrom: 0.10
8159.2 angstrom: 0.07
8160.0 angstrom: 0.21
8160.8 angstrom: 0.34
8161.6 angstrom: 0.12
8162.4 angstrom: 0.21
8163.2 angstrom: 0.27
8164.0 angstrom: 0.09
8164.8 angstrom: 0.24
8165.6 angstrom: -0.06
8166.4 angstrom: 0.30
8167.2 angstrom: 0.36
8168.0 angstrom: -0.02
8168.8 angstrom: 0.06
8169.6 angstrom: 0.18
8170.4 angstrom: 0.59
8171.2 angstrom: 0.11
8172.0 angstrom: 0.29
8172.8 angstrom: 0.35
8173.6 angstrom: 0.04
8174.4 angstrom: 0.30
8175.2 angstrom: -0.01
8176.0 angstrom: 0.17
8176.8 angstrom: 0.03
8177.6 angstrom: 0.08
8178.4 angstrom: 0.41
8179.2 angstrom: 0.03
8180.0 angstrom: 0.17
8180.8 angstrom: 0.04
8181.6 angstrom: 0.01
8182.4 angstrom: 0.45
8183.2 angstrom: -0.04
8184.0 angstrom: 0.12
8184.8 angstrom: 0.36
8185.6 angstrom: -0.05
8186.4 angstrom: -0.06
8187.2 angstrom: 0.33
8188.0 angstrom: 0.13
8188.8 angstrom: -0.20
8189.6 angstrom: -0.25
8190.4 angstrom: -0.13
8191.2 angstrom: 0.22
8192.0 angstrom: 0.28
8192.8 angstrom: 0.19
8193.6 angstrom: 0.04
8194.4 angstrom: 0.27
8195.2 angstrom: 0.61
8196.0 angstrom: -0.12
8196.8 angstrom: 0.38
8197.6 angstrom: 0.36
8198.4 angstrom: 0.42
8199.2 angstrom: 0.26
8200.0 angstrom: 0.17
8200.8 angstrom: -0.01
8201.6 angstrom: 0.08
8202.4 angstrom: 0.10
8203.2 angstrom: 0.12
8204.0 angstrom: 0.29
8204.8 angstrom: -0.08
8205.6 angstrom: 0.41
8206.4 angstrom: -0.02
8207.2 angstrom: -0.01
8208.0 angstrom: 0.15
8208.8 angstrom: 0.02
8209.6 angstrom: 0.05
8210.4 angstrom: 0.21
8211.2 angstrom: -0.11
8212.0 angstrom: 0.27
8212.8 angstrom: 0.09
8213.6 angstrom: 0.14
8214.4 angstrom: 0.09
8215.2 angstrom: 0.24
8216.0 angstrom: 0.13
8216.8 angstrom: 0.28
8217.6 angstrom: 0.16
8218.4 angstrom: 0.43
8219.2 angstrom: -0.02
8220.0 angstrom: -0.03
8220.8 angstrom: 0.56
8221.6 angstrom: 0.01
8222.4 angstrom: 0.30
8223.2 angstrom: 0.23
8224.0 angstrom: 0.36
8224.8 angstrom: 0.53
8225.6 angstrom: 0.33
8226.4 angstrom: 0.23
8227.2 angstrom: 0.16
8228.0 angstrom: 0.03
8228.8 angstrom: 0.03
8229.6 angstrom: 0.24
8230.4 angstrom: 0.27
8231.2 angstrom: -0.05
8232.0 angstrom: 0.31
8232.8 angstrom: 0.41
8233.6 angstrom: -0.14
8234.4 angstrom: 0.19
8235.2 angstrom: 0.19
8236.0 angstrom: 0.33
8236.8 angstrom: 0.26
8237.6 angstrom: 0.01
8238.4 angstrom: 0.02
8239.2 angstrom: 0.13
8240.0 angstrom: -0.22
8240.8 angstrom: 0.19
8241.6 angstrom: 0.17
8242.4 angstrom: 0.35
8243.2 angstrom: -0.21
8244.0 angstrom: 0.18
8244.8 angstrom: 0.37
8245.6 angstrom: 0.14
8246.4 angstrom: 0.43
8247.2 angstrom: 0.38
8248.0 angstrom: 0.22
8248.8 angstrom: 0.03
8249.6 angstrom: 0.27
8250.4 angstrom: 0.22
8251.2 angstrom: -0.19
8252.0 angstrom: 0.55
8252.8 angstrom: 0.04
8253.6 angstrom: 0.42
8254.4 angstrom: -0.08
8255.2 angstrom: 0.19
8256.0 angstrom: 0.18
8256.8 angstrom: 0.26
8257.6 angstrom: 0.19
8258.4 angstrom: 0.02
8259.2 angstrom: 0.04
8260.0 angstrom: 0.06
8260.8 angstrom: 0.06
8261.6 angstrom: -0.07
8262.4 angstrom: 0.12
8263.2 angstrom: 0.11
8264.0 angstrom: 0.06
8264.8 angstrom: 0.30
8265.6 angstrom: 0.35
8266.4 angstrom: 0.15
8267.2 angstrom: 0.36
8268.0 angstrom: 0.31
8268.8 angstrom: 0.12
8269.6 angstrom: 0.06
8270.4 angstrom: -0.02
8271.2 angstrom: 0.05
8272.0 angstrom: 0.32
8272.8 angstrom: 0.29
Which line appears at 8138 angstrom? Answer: [O III]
